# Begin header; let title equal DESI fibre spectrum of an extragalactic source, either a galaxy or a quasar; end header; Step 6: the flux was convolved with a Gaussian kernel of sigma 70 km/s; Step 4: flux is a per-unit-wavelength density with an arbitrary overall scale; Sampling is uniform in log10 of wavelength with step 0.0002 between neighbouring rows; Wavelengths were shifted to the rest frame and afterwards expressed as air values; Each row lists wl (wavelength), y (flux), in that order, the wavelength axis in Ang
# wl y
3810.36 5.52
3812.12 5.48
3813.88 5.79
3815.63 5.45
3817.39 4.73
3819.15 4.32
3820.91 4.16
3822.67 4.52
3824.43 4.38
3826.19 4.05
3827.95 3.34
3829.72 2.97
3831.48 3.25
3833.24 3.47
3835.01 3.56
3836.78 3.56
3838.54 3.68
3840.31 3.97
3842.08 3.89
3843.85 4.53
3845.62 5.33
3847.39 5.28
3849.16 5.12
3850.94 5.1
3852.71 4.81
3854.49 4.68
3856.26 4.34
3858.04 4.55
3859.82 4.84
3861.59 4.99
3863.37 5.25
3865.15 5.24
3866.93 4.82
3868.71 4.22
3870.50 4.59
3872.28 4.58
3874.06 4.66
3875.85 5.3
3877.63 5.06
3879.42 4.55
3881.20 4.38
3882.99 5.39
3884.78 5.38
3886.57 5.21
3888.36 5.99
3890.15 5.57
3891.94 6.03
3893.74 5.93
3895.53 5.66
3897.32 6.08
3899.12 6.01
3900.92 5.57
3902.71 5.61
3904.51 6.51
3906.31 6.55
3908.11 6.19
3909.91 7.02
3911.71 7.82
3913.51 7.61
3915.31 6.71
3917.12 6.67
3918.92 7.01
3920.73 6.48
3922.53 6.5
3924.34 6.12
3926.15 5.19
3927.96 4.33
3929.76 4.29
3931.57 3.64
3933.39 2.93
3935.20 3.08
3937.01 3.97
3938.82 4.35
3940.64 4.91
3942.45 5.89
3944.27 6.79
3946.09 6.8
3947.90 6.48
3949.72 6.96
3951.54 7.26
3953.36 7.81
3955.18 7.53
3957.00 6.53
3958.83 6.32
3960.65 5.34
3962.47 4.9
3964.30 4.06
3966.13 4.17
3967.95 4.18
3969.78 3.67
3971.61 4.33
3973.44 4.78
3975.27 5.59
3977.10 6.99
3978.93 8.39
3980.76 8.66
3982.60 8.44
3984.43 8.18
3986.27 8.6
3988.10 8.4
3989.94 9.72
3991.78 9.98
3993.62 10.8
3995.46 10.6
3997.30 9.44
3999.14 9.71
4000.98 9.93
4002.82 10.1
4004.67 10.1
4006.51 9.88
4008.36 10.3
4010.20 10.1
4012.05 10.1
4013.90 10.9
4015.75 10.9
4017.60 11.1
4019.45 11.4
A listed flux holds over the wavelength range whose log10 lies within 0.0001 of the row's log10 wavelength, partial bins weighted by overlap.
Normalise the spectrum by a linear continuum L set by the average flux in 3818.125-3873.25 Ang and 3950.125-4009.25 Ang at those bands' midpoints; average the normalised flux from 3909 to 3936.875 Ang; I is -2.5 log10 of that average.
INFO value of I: 0.10 mag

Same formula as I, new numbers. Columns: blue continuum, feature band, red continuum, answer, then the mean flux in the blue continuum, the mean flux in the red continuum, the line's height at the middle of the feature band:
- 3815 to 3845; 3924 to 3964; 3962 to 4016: 0.27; 3.99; 8.2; 7.01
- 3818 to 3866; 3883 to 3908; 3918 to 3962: -0.15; 4.34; 5.68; 5.07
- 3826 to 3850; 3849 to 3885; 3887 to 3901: 0.02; 4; 5.85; 4.96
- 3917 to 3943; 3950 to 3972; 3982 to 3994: 0.25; 4.96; 9.11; 7.18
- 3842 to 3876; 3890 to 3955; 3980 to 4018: 0.18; 4.82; 9.79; 7.07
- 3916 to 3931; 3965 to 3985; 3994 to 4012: 0.38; 5.79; 10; 8.55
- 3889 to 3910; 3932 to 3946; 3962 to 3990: 0.31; 6.02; 6.37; 6.2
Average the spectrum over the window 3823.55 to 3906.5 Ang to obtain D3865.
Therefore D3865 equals 4.84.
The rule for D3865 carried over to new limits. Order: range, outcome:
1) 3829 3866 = 4.41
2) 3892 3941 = 5.67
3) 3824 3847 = 3.87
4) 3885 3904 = 5.77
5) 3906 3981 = 5.8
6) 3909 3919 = 7.15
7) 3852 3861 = 4.65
